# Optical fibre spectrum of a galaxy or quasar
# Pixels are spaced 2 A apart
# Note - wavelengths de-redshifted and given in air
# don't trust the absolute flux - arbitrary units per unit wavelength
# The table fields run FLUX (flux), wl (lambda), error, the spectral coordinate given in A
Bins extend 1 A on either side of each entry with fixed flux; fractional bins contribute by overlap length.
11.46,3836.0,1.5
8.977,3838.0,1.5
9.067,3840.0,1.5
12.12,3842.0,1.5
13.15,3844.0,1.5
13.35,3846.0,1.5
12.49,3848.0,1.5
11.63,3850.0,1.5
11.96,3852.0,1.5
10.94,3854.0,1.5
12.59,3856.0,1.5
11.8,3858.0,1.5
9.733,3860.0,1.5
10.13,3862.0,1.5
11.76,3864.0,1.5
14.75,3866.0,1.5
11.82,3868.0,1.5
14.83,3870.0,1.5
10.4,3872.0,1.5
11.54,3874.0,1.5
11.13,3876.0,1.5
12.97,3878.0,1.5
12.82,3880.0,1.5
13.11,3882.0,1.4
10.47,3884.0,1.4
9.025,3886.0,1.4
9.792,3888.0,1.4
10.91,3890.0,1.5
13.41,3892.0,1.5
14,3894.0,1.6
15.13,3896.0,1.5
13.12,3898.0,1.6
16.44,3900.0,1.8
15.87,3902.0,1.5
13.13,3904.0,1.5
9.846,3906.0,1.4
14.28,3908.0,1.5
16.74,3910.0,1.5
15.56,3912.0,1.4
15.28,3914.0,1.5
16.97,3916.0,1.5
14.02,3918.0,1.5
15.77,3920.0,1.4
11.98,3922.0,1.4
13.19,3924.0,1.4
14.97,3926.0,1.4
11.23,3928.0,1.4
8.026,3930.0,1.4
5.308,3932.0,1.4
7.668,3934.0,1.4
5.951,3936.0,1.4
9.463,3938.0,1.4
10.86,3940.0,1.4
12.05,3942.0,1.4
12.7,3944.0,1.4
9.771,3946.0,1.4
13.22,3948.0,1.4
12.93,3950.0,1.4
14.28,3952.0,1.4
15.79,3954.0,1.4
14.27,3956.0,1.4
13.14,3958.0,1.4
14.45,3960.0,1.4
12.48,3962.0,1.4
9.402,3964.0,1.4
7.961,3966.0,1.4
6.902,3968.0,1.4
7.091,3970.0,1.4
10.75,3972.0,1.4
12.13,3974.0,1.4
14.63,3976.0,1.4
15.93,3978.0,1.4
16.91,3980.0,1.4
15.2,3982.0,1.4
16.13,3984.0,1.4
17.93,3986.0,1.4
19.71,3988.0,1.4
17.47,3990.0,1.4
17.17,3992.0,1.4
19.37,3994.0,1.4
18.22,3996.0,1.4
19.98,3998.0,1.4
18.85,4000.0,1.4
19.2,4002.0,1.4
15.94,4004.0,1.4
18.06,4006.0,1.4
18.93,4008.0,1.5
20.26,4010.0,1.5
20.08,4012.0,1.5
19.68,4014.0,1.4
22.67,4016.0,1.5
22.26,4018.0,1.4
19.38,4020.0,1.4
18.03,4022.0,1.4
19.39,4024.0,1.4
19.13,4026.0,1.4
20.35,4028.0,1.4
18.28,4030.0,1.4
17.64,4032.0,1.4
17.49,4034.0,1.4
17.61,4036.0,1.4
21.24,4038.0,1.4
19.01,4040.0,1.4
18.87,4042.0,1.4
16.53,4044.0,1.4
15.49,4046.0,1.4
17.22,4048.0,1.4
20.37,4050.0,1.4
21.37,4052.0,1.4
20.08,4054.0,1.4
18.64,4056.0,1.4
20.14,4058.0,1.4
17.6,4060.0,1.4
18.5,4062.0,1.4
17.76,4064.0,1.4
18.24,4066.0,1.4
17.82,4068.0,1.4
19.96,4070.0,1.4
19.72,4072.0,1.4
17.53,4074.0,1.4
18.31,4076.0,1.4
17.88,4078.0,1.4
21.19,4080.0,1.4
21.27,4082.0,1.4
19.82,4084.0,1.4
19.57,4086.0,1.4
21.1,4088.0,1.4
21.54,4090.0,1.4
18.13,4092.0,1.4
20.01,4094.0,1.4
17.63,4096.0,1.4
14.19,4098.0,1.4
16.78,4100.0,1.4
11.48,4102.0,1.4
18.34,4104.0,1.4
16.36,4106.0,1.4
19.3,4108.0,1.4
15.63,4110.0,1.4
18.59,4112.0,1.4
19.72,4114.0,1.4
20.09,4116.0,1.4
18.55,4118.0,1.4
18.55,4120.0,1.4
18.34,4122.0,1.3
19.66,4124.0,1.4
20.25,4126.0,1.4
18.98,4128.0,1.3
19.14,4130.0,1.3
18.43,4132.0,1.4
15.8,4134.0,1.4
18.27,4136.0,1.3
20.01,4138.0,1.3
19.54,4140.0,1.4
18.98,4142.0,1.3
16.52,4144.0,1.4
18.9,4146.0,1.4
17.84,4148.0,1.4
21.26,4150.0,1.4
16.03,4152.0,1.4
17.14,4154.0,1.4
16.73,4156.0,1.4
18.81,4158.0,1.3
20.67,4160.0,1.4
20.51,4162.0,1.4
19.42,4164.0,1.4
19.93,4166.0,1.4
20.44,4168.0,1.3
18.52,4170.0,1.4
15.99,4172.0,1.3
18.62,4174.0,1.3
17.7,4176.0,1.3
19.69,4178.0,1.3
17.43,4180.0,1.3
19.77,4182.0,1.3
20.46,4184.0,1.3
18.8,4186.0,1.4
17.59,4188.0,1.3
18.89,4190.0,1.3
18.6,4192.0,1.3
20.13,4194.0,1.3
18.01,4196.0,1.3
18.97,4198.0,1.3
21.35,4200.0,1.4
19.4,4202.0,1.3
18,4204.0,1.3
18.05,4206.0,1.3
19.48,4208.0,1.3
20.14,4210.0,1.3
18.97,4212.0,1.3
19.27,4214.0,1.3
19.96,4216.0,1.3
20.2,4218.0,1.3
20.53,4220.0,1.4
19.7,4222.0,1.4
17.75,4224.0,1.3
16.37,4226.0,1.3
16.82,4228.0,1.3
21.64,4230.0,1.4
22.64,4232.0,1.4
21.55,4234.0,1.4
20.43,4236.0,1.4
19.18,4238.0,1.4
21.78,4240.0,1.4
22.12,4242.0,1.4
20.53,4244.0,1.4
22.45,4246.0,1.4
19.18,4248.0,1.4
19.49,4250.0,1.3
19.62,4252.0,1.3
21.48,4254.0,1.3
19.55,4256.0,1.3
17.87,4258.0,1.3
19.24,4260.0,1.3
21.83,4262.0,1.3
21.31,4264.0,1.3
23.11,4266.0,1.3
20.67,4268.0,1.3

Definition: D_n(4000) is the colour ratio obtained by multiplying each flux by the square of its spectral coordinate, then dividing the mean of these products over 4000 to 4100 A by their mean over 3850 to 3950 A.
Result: 1.68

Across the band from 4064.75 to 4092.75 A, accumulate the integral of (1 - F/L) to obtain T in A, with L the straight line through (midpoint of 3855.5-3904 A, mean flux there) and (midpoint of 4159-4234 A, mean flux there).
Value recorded -4.6 A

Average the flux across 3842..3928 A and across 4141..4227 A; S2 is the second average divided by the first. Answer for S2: 1.5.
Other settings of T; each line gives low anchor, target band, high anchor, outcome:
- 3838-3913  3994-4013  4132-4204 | -4.6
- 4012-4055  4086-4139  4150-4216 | 2.1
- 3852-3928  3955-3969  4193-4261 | 3.1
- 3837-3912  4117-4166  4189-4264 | -2.0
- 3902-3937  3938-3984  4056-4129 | 5.0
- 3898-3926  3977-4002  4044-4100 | -1.8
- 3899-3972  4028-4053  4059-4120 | -3.2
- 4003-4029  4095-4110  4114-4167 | 2.2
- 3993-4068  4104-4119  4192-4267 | 0.8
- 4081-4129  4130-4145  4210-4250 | 0.5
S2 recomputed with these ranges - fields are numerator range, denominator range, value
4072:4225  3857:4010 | 1.40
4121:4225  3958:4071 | 1.09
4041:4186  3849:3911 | 1.49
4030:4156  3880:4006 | 1.37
